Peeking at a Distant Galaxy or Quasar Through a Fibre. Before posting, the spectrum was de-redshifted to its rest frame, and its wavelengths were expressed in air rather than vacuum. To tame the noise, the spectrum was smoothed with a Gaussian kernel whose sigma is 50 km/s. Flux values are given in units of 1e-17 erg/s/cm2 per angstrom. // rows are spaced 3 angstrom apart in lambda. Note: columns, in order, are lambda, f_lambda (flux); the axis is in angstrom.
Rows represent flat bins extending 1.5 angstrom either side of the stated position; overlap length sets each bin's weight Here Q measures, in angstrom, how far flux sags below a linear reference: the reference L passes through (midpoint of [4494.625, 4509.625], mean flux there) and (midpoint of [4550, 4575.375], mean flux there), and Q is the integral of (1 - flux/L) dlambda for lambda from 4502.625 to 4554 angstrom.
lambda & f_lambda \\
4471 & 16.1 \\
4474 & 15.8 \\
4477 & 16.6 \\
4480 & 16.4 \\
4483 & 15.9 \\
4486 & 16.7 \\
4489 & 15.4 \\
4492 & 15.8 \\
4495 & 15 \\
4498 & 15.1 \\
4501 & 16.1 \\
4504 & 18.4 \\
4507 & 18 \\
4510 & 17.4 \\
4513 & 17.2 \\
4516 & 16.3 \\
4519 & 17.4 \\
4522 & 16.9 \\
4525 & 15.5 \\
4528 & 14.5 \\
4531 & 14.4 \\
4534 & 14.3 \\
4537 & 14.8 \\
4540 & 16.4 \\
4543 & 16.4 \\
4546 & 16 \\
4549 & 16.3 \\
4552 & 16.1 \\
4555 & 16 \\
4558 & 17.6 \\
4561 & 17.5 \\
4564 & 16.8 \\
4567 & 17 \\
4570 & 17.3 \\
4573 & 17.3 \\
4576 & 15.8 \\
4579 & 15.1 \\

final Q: 1.6 angstrom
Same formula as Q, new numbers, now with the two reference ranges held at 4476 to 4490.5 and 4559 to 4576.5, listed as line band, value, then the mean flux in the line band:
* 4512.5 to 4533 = 0.80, 15.9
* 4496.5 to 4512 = -0.57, 17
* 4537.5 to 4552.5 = 0.58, 16.2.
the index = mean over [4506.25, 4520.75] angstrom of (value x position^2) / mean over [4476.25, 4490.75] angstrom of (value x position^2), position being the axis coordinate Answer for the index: 1.1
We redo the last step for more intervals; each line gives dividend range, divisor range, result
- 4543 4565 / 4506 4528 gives 1.01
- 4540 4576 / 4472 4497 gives 1.08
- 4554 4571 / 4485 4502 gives 1.12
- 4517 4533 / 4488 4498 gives 1.04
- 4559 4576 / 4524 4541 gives 1.16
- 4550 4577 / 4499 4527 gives 1.02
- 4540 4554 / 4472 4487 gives 1.03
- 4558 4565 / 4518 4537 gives 1.14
